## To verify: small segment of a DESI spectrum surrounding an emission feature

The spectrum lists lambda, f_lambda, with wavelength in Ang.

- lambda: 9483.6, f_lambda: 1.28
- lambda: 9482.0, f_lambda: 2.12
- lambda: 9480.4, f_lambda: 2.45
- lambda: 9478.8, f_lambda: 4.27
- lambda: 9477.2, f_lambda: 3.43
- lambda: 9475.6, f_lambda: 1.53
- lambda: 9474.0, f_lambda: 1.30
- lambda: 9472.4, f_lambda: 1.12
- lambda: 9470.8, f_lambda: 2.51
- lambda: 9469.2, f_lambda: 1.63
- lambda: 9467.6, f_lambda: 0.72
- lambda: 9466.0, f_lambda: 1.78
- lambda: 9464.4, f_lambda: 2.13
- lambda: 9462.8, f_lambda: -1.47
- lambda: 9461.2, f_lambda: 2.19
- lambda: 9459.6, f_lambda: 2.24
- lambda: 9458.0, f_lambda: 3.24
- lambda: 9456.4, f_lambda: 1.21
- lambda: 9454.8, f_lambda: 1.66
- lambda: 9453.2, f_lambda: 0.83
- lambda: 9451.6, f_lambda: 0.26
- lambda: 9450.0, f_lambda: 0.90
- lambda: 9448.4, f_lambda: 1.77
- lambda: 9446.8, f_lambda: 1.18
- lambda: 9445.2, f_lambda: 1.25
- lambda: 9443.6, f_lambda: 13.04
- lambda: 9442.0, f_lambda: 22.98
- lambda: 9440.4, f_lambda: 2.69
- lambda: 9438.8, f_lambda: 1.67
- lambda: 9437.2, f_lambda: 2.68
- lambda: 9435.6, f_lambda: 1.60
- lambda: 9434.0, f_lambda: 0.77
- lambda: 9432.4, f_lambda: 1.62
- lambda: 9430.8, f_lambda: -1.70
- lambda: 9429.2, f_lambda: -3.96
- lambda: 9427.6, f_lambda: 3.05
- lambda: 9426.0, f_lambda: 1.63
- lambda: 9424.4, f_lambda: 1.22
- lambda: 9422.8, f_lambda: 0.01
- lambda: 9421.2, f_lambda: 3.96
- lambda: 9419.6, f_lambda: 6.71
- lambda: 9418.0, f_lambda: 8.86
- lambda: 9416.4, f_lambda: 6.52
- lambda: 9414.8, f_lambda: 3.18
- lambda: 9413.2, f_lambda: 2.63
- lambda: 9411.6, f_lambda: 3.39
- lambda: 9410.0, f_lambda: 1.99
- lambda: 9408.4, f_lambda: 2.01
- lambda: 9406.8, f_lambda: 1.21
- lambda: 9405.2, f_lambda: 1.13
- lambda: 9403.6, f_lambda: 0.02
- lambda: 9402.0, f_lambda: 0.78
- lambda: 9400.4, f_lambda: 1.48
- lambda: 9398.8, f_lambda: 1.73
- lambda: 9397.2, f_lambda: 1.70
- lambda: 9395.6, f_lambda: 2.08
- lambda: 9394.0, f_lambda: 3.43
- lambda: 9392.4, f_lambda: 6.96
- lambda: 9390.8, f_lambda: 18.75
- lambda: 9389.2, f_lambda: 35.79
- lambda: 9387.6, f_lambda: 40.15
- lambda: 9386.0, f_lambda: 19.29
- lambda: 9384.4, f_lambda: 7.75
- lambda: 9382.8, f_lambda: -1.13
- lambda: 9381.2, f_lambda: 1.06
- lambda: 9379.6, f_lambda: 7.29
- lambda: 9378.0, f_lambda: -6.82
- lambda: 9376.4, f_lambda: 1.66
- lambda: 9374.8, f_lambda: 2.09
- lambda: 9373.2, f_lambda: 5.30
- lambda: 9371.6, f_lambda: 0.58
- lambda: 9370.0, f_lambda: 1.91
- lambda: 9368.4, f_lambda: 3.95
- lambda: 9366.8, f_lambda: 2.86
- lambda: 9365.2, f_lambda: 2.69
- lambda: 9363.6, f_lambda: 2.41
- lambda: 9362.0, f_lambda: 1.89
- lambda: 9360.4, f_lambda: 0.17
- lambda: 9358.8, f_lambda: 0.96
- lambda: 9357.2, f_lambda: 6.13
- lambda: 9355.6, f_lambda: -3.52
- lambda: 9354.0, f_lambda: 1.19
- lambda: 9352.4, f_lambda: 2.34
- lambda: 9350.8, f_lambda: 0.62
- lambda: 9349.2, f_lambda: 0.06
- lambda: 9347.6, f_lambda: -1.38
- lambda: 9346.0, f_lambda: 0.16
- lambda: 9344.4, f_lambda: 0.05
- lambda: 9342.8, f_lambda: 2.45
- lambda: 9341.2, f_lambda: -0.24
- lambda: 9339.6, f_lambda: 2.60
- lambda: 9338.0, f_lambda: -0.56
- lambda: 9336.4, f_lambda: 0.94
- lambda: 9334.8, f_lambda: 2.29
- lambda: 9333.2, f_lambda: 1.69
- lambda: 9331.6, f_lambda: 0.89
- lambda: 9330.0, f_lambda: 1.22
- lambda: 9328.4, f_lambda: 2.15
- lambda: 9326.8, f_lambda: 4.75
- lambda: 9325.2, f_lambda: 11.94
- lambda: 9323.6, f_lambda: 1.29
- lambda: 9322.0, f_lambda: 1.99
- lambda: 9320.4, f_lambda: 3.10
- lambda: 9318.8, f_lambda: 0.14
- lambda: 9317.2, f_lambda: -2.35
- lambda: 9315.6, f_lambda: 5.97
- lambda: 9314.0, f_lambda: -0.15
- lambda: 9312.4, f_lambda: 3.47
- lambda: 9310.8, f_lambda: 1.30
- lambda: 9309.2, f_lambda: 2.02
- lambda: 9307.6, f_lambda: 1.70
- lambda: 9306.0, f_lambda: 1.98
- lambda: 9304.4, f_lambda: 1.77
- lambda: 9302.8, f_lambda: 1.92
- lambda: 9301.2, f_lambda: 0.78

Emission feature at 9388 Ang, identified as Halpha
